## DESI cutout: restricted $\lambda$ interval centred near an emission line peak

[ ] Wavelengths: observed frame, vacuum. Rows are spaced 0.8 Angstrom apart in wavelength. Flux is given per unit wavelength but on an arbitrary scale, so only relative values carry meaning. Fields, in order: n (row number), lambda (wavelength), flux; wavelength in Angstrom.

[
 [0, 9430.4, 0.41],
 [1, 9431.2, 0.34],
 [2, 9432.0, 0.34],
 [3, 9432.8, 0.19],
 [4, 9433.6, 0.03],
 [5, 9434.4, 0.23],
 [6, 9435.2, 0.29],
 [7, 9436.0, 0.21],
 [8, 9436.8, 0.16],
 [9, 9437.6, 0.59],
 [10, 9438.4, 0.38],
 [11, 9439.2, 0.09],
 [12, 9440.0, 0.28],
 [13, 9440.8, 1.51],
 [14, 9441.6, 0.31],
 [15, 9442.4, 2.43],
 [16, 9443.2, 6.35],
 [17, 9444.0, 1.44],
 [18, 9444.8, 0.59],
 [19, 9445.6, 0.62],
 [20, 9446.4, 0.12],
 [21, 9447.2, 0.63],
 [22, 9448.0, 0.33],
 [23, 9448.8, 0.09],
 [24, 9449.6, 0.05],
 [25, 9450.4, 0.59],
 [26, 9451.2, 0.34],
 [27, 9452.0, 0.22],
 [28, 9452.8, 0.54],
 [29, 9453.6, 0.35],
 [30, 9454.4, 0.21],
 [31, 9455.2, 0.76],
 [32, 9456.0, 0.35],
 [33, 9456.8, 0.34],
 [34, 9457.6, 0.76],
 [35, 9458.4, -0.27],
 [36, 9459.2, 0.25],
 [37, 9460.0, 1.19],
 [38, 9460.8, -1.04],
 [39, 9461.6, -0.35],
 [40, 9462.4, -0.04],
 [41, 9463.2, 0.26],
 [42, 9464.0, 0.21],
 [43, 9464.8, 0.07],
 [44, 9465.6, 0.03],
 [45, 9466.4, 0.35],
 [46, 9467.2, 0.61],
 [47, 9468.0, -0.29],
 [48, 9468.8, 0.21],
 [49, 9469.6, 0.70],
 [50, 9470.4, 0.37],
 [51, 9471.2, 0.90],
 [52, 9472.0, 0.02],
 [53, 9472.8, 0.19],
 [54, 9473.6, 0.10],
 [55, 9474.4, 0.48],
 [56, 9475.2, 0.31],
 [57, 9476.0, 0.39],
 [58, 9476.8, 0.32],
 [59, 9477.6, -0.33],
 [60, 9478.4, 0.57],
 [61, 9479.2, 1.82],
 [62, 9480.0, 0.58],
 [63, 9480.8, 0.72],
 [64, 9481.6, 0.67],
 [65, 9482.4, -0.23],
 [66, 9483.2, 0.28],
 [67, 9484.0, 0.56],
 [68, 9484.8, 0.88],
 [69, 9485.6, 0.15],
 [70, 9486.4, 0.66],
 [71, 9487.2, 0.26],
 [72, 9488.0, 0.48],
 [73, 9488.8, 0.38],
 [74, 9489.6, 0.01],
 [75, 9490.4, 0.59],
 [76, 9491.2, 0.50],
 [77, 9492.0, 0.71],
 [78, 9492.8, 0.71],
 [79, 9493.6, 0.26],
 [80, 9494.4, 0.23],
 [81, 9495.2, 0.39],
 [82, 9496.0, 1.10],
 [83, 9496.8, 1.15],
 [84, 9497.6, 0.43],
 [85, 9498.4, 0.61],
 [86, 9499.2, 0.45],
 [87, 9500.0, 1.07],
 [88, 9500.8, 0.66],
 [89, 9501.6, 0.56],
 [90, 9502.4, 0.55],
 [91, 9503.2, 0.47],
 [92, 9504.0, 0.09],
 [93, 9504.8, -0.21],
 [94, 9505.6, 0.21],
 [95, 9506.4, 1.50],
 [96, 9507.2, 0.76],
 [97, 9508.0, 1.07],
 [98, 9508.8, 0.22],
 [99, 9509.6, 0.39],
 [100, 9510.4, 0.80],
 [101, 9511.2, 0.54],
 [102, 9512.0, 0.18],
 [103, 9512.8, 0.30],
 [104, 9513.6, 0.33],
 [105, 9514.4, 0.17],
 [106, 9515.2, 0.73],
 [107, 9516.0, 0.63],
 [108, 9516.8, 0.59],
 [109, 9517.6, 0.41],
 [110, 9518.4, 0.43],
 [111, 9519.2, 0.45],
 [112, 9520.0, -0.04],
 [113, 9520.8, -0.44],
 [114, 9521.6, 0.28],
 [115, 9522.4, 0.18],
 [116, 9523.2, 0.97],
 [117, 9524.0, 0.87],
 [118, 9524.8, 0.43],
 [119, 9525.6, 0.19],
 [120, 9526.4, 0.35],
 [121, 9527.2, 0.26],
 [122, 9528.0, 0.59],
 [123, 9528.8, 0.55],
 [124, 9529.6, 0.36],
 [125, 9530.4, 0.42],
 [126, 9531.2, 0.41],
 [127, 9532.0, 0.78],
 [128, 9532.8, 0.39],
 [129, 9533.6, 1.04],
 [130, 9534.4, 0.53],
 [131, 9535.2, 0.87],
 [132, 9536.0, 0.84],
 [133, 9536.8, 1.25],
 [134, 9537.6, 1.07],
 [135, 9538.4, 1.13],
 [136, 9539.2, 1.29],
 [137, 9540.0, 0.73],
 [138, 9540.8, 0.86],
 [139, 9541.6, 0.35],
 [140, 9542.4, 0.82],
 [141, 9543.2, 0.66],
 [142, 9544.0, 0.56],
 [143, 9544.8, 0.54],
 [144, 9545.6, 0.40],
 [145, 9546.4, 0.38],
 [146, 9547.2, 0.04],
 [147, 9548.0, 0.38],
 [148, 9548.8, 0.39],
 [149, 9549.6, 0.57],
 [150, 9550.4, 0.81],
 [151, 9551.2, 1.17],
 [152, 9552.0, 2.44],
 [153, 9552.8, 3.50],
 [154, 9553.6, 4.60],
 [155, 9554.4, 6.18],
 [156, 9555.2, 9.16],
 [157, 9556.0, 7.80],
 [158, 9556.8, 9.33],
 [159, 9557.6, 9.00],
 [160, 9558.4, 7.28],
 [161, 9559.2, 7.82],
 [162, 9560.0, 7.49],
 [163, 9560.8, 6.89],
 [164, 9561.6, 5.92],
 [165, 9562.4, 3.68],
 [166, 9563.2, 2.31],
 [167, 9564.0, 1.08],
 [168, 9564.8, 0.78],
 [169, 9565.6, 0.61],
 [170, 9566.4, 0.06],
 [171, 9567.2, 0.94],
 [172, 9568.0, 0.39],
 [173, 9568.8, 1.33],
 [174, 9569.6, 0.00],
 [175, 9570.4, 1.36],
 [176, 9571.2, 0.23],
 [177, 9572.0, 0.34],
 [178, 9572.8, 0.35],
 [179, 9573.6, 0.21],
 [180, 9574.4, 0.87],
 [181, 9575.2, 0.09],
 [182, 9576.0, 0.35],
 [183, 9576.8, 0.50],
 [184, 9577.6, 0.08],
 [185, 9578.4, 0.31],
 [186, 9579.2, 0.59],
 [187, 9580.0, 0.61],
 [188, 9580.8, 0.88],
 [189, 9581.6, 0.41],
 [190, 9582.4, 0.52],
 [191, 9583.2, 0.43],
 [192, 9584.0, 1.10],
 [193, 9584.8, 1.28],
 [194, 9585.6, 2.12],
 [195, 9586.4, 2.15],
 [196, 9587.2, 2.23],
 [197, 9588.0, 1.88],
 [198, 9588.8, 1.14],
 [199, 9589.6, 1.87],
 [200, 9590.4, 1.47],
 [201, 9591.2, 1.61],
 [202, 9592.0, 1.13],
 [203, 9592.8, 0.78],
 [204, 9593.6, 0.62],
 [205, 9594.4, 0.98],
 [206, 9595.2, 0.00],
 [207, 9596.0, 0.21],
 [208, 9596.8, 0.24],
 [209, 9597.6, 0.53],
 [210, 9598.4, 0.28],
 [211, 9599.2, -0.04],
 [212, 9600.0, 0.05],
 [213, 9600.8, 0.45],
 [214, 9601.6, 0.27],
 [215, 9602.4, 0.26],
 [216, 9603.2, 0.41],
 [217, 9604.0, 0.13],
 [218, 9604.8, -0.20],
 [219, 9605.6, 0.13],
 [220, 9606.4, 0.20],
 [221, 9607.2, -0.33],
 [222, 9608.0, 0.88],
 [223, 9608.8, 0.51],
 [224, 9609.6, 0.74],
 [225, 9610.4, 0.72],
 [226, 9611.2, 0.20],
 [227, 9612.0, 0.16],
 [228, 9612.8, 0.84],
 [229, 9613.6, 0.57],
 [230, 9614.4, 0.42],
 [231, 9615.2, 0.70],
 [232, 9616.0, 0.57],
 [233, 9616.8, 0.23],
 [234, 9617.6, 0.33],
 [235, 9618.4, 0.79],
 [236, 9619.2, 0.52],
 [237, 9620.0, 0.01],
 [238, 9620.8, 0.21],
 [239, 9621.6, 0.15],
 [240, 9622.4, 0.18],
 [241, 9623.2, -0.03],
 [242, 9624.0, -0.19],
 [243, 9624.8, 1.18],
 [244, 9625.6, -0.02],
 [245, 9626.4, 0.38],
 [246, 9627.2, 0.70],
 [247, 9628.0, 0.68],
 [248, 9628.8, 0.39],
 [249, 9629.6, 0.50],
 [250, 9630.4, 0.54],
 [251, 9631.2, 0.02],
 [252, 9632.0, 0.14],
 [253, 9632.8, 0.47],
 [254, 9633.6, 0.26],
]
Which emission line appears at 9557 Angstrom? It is H-alpha 6563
